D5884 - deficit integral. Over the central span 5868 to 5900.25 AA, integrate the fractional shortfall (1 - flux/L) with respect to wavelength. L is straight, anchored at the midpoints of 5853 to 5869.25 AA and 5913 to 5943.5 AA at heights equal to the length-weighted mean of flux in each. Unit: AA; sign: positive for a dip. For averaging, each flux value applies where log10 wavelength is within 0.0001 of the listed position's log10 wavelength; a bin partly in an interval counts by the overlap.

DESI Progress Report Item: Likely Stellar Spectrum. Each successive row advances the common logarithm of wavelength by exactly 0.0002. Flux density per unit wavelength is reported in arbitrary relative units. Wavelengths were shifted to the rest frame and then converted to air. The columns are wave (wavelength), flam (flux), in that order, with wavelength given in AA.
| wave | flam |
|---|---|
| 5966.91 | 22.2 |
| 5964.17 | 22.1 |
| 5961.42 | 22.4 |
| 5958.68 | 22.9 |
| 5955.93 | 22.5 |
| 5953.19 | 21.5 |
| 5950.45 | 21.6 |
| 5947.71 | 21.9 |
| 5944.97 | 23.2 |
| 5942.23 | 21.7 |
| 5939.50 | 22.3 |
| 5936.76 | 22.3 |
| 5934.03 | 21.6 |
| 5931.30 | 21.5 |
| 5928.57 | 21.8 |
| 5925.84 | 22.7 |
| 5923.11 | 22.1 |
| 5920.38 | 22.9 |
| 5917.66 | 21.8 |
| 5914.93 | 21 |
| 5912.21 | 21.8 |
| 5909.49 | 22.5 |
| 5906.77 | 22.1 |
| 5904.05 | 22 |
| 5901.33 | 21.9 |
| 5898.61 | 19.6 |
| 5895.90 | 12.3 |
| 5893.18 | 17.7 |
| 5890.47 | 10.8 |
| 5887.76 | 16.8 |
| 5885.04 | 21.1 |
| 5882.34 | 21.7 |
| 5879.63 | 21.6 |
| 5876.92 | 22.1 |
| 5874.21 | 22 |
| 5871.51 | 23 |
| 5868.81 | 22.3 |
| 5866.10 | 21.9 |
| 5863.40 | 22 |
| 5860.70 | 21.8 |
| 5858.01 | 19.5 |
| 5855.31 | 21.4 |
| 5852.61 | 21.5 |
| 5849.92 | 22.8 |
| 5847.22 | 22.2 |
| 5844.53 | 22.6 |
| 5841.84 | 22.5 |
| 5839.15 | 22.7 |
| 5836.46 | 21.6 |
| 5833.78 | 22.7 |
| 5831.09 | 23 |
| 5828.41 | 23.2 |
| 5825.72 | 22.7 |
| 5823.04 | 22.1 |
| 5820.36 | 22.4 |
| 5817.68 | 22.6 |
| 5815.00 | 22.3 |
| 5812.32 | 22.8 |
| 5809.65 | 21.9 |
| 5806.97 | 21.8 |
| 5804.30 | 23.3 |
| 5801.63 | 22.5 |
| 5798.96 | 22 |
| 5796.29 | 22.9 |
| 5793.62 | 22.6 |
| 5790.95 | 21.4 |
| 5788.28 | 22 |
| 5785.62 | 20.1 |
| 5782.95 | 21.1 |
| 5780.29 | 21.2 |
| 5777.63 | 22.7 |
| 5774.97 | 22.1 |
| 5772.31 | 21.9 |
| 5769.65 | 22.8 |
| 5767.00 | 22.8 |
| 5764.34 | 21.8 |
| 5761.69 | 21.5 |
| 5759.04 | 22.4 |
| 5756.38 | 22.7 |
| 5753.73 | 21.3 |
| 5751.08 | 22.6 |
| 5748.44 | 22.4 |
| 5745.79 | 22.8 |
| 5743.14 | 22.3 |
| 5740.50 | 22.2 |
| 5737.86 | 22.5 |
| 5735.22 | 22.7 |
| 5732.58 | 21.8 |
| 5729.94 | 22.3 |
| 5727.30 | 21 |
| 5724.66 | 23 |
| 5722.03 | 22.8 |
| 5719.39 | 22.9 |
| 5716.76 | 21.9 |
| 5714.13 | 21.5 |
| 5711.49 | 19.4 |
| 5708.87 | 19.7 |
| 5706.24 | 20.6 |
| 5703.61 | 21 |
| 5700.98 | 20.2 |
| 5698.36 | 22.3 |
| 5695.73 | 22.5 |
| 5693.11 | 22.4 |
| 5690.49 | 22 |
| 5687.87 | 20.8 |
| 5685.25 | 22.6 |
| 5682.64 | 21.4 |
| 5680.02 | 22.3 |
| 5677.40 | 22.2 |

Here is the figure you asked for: 3.57 AA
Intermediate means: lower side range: 21.4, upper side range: 22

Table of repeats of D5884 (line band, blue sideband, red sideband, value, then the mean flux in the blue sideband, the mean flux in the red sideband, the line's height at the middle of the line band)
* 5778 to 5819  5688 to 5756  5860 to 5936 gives -1.3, 21.8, 20.8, 21.4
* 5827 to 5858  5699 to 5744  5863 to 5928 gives -1.9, 21.6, 20.6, 21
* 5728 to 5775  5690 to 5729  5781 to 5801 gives -1.3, 21.5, 21.7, 21.6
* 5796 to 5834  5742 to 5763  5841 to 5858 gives -0.8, 22.2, 21.9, 22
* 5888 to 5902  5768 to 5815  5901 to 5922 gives 3.7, 22.1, 22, 22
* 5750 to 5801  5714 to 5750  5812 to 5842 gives 1.0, 22.3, 22.5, 22.4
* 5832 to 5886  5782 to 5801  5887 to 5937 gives -2.7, 21.8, 20.3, 20.9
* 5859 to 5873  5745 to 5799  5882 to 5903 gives -2.7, 22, 17.6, 18.6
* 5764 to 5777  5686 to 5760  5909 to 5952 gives -0.3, 21.9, 22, 21.9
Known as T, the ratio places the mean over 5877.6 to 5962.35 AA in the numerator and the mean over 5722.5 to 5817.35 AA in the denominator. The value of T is 0.9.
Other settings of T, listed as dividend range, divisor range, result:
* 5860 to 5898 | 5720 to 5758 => 0.88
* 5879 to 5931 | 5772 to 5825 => 0.92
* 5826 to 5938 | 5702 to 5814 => 0.97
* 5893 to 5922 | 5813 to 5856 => 0.92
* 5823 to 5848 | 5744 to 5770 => 1.01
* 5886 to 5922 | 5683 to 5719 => 0.91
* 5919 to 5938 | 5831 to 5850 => 0.99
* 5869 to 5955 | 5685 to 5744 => 0.96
